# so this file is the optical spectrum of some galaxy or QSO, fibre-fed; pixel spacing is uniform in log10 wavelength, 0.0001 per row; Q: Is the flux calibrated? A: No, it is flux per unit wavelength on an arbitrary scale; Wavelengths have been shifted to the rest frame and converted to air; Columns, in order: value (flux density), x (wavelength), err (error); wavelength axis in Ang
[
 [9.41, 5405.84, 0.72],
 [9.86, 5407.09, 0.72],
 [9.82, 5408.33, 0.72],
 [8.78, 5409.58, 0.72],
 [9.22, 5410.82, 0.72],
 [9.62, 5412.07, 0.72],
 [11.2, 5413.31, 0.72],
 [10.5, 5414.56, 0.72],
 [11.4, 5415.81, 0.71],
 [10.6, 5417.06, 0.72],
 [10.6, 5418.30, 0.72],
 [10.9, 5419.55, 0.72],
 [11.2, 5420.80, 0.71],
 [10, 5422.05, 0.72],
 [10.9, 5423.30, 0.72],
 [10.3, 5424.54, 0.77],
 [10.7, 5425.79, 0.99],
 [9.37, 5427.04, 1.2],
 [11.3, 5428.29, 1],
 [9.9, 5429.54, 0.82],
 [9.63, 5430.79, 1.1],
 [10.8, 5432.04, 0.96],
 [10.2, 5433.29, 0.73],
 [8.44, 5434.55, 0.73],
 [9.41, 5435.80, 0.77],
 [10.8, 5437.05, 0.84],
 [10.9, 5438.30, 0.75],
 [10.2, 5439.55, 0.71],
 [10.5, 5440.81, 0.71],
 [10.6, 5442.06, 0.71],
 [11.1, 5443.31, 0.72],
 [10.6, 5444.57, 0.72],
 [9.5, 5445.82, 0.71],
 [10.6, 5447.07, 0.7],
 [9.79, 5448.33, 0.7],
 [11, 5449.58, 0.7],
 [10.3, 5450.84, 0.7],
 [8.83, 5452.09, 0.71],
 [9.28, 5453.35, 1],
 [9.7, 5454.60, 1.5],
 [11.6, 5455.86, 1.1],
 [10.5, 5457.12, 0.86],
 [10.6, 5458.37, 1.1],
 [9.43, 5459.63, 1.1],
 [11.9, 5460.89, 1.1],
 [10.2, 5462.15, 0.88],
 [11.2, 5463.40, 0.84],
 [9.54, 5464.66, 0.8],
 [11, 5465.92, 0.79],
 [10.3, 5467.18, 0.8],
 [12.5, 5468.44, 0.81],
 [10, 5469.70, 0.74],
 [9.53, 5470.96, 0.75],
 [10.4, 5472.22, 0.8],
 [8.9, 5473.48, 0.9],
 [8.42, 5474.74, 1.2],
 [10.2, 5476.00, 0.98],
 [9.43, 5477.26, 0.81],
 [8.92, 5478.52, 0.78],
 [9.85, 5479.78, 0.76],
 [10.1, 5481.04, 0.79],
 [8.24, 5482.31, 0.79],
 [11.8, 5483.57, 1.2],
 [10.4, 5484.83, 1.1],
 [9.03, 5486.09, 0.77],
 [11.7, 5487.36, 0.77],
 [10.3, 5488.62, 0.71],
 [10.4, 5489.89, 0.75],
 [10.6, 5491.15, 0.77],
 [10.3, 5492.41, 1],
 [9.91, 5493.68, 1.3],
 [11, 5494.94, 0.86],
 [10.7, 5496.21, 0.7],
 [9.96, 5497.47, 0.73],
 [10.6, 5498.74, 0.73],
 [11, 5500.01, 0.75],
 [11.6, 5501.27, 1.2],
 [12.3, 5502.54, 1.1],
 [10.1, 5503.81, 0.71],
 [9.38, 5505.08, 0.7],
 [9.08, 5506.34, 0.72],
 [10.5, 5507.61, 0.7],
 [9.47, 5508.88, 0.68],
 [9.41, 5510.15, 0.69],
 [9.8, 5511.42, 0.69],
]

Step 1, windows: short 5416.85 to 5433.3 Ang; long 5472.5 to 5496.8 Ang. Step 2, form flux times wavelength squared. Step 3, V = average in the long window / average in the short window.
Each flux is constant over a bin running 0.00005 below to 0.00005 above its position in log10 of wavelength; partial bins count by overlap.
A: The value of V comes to 0.98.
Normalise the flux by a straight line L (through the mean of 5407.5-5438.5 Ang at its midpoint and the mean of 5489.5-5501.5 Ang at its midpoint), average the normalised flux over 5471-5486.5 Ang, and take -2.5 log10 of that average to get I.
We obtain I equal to 0.09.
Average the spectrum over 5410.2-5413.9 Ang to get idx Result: 10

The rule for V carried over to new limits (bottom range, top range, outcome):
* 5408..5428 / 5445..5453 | 0.98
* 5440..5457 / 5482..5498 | 1.03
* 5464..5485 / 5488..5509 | 1.06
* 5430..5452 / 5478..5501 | 1.03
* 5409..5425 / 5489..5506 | 1.05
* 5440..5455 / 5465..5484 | 0.99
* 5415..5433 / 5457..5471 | 1.02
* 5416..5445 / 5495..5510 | 1.03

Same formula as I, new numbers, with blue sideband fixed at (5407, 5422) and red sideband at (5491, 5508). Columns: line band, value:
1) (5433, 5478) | 0.02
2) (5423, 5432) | 0.00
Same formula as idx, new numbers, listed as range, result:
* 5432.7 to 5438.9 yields 9.94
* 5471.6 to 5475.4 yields 9.25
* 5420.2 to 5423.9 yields 10.7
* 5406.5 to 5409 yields 9.82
